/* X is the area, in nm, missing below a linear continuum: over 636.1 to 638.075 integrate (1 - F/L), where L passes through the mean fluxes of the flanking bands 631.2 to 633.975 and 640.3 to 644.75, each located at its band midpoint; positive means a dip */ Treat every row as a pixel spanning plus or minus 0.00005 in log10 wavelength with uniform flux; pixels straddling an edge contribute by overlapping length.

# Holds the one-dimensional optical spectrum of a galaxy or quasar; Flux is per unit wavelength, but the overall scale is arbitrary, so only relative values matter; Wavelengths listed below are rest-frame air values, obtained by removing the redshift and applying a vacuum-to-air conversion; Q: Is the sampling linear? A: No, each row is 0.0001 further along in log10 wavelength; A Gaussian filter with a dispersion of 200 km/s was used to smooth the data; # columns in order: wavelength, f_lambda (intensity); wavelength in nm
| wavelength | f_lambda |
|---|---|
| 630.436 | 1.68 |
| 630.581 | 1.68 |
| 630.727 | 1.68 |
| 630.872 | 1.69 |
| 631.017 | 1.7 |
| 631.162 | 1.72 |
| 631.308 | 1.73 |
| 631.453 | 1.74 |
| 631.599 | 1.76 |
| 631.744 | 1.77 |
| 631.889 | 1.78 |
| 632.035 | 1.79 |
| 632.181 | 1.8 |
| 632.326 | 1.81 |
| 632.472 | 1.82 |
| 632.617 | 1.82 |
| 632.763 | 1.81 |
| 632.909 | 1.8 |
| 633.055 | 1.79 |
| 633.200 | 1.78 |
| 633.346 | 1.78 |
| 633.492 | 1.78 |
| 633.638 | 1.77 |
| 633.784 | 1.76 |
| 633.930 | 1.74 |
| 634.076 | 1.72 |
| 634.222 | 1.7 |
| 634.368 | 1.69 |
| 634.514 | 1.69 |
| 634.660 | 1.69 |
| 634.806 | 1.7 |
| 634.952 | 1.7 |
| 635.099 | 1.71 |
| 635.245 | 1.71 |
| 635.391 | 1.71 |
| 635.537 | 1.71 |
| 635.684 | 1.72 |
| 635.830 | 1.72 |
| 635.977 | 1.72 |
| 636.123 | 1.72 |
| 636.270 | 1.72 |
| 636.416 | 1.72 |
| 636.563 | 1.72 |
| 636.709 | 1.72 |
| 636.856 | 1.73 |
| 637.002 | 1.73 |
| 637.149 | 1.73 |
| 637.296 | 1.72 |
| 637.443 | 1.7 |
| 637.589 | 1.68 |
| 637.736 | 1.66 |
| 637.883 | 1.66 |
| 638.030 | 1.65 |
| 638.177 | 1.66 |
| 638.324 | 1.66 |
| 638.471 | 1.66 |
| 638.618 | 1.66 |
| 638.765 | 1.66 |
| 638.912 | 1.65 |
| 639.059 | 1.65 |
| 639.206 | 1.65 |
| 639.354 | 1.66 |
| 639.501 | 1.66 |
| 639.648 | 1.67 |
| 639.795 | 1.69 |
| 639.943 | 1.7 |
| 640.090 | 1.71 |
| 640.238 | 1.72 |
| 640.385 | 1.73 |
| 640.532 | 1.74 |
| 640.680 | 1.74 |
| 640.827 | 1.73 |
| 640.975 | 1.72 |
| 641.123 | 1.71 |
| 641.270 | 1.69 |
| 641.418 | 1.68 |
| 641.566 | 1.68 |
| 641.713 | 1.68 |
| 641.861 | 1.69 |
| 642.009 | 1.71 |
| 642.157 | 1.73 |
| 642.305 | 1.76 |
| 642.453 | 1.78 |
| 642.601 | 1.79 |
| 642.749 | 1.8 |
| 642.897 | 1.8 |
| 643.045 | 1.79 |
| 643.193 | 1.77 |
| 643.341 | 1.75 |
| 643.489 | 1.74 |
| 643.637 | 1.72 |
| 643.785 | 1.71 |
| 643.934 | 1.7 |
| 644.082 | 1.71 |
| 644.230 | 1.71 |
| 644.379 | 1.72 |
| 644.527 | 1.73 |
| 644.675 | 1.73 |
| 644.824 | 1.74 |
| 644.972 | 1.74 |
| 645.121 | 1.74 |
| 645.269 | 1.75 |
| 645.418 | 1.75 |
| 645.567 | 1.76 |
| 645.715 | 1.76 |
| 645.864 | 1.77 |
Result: 0.06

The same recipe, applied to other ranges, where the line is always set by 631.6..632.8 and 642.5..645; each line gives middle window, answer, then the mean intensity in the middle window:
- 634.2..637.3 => 0.12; 1.71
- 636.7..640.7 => 0.19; 1.69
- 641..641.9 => 0.03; 1.69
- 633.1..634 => 0.01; 1.77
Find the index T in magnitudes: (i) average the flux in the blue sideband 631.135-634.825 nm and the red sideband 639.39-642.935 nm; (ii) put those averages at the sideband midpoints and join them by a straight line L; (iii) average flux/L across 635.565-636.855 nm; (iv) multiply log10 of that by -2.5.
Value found 0.02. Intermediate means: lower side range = 1.76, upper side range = 1.72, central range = 1.72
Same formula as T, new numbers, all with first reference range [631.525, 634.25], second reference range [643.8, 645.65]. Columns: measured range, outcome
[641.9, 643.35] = -0.02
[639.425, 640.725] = 0.03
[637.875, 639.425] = 0.06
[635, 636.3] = 0.03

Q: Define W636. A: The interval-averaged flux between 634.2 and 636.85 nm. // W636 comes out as 1.71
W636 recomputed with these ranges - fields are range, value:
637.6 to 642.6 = 1.69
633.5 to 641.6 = 1.7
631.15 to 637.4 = 1.74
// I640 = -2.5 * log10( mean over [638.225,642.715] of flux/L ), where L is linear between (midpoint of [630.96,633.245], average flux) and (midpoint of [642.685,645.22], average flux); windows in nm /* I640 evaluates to 0.033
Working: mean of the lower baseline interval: 1.78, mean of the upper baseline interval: 1.74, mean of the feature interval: 1.7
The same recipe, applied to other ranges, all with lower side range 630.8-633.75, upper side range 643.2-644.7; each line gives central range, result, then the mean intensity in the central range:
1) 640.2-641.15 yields 0.006 mag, 1.73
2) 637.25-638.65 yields 0.050 mag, 1.67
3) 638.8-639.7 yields 0.056 mag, 1.66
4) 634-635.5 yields 0.037 mag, 1.7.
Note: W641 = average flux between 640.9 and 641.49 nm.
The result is 1.7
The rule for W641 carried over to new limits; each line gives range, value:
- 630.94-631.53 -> 1.72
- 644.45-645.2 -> 1.74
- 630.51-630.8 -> 1.68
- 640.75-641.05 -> 1.72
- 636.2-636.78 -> 1.72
